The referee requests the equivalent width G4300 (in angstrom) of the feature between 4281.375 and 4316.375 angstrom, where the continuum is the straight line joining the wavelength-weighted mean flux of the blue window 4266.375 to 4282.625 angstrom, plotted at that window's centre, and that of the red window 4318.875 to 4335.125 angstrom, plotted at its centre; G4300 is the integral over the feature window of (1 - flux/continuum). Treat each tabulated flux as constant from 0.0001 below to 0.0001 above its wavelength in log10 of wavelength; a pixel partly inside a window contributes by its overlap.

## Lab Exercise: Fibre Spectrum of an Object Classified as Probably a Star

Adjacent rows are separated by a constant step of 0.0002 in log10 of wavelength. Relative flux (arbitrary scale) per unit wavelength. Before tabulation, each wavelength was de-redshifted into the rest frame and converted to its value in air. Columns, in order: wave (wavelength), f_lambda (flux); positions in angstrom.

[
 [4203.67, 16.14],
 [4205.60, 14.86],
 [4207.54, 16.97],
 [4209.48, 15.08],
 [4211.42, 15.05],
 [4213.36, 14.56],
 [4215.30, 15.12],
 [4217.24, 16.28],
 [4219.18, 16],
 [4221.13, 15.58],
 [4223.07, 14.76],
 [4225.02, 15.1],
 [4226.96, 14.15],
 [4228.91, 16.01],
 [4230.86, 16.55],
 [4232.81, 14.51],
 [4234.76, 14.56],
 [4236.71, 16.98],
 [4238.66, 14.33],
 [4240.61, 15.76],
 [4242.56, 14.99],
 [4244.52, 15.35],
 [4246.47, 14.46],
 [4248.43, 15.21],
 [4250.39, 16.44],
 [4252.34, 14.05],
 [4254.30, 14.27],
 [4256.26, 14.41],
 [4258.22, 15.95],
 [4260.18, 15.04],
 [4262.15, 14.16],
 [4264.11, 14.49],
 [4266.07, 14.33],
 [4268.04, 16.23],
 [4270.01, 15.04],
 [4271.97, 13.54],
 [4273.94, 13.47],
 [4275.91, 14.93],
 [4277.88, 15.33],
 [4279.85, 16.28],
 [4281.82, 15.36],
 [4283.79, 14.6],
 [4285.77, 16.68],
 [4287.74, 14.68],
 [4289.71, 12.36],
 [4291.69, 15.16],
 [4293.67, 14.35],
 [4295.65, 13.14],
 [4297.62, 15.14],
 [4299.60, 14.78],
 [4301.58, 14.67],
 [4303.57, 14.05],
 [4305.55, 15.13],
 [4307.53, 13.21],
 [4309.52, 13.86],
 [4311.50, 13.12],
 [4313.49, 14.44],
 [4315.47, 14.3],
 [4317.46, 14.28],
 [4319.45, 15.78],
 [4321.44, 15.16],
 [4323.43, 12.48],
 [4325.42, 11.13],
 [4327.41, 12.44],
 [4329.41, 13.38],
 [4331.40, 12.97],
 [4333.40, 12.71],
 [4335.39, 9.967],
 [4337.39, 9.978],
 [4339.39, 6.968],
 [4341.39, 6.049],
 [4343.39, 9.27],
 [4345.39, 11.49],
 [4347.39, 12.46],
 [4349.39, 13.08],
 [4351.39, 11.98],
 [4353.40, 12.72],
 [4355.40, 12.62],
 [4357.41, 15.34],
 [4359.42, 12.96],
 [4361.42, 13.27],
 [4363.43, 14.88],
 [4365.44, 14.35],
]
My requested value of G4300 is -0.72 angstrom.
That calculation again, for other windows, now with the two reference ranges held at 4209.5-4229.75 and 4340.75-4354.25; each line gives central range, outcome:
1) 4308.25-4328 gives -2.7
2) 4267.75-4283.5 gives -1.8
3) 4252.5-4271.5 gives -1.3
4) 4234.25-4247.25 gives -0.6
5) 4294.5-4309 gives -1.9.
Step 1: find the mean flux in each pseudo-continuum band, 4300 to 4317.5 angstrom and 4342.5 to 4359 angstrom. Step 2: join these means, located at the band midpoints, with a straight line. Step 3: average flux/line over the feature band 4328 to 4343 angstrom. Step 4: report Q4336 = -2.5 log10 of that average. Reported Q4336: 0.26 mag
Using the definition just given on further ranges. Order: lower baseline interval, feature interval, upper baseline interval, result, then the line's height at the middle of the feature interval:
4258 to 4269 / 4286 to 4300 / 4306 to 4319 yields 0.00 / 14.4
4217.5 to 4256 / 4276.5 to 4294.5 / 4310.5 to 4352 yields -0.11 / 13.6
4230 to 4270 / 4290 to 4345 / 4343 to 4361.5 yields 0.05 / 13.4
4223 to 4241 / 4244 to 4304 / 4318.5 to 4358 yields -0.07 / 13.9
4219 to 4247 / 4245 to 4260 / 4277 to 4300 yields 0.01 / 15.1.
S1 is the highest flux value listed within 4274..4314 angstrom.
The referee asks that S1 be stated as 16.68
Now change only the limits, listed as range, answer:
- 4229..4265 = 16.98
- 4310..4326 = 15.78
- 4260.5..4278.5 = 16.23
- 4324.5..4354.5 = 13.38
